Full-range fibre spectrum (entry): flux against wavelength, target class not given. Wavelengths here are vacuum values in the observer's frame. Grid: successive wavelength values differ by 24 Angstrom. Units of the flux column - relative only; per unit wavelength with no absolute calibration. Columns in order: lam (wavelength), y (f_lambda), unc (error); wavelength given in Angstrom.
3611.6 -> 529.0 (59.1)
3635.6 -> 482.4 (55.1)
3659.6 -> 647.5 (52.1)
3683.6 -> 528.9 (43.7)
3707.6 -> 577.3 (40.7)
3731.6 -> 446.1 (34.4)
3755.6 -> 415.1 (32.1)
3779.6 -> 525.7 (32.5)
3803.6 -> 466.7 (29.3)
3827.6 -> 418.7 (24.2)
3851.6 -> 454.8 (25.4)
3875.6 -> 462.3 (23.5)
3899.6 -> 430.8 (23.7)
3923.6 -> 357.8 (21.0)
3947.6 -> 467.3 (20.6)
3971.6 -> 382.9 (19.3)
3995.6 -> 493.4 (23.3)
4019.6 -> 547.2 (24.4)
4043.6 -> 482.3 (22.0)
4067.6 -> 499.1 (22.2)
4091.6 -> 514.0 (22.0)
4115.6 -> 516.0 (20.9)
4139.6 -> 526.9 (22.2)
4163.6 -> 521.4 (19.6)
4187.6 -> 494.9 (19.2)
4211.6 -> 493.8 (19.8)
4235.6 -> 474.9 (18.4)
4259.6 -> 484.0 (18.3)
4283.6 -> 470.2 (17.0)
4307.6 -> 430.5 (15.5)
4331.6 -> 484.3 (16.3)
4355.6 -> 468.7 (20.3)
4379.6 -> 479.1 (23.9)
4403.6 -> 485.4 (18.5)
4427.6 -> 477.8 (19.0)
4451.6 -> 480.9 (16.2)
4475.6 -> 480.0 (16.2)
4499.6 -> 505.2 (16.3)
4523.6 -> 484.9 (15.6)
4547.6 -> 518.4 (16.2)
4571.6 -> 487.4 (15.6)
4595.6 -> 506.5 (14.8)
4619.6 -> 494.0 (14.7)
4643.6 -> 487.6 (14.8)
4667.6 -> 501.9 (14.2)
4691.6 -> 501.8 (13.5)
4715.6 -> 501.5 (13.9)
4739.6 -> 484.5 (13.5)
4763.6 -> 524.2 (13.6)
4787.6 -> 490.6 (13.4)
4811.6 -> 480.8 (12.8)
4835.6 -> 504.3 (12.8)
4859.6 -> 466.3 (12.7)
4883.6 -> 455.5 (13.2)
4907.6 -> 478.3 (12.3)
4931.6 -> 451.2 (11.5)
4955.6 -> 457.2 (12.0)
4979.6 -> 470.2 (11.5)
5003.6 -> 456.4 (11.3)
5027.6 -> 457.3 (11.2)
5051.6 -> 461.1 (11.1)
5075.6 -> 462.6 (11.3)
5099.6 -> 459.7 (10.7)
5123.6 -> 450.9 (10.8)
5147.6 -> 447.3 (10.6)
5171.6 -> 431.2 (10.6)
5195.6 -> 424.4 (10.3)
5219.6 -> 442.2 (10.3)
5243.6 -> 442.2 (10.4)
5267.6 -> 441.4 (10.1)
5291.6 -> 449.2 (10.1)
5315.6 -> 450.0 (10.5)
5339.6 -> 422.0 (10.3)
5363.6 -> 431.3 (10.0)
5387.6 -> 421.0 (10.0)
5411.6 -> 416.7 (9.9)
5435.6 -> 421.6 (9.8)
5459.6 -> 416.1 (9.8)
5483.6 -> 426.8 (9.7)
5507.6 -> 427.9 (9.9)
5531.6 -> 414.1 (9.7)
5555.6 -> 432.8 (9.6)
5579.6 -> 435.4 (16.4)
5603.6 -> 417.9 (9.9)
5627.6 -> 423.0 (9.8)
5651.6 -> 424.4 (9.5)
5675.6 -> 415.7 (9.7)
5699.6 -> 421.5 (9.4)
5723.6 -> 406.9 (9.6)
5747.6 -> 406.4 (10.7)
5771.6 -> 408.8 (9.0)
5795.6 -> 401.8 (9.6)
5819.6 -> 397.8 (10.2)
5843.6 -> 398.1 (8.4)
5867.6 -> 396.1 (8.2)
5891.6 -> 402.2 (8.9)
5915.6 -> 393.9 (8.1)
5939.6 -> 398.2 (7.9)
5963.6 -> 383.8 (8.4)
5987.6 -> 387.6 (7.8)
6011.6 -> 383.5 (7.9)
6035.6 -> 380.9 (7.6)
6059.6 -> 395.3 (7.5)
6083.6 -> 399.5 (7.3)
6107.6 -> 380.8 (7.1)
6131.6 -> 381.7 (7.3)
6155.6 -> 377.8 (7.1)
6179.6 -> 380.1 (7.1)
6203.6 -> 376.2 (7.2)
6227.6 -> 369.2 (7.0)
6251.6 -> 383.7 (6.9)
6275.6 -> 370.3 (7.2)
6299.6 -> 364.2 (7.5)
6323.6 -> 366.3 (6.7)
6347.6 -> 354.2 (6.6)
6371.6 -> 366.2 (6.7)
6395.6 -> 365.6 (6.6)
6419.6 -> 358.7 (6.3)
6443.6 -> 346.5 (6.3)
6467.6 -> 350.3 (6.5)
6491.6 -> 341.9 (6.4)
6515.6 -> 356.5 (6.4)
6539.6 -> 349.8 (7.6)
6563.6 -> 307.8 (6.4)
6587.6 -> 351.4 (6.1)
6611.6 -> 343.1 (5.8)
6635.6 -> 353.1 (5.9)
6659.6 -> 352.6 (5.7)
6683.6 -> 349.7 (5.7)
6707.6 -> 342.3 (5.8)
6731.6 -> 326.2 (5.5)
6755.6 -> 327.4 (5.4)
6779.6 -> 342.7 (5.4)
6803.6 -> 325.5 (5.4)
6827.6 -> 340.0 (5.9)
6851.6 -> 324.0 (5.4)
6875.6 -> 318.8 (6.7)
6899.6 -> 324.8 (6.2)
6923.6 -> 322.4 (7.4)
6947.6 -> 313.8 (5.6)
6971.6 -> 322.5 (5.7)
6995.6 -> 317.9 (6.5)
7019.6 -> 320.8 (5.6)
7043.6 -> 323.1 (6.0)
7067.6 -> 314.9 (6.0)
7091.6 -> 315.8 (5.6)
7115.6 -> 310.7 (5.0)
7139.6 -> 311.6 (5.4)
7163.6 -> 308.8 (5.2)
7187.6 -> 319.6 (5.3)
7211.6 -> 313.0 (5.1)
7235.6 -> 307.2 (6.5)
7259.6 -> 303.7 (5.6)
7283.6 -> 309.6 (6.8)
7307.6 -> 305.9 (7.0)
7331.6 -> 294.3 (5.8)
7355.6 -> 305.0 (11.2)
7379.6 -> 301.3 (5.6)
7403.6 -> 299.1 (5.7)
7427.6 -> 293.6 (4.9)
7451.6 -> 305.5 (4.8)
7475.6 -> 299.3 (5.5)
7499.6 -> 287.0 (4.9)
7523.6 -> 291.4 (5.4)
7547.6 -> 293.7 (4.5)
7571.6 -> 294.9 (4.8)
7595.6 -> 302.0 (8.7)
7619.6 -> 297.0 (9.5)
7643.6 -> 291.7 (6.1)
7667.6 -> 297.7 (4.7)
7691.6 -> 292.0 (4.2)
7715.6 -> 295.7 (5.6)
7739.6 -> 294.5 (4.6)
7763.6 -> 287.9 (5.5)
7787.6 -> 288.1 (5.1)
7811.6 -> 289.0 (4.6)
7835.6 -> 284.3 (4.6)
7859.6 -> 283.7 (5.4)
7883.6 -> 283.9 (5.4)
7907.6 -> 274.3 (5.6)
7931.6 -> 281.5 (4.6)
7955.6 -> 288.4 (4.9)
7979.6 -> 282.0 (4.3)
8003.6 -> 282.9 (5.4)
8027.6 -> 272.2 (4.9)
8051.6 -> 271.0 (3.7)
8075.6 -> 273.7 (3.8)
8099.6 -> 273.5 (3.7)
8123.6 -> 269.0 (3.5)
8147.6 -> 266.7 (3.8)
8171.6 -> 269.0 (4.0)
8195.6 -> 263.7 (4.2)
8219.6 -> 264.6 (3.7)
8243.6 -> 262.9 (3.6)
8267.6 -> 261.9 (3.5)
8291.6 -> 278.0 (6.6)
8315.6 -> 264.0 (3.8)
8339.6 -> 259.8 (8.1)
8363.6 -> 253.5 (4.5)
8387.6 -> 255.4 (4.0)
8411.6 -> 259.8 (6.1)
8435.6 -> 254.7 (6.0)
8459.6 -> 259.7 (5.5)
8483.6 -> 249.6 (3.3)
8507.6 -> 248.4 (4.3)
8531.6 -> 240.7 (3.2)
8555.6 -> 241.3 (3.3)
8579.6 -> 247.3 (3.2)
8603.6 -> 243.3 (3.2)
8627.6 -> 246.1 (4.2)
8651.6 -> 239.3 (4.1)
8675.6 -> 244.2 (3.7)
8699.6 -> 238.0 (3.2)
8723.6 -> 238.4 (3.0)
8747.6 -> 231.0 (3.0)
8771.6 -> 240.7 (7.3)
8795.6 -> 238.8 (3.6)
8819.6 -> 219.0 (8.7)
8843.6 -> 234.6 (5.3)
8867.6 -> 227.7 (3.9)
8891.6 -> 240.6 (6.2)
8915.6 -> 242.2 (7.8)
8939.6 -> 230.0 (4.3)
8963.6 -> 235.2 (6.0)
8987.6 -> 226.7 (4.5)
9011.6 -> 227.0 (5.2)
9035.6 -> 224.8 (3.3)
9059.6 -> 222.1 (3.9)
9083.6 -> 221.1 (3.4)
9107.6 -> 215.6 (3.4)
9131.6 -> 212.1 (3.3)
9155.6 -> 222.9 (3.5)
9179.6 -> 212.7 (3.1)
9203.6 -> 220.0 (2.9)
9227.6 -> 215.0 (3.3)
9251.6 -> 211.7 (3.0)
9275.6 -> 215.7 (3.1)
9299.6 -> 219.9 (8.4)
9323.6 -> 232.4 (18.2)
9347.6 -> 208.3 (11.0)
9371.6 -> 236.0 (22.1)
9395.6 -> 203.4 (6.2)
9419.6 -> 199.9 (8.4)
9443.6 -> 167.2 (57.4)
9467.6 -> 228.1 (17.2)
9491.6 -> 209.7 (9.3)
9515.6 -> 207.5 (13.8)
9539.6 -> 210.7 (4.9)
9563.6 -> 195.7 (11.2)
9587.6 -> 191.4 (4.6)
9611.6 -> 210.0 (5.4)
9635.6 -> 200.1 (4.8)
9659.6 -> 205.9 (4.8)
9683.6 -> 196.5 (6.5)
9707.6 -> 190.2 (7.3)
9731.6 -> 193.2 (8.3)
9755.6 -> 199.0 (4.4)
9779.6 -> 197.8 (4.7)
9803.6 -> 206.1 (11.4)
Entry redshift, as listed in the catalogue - 0.00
